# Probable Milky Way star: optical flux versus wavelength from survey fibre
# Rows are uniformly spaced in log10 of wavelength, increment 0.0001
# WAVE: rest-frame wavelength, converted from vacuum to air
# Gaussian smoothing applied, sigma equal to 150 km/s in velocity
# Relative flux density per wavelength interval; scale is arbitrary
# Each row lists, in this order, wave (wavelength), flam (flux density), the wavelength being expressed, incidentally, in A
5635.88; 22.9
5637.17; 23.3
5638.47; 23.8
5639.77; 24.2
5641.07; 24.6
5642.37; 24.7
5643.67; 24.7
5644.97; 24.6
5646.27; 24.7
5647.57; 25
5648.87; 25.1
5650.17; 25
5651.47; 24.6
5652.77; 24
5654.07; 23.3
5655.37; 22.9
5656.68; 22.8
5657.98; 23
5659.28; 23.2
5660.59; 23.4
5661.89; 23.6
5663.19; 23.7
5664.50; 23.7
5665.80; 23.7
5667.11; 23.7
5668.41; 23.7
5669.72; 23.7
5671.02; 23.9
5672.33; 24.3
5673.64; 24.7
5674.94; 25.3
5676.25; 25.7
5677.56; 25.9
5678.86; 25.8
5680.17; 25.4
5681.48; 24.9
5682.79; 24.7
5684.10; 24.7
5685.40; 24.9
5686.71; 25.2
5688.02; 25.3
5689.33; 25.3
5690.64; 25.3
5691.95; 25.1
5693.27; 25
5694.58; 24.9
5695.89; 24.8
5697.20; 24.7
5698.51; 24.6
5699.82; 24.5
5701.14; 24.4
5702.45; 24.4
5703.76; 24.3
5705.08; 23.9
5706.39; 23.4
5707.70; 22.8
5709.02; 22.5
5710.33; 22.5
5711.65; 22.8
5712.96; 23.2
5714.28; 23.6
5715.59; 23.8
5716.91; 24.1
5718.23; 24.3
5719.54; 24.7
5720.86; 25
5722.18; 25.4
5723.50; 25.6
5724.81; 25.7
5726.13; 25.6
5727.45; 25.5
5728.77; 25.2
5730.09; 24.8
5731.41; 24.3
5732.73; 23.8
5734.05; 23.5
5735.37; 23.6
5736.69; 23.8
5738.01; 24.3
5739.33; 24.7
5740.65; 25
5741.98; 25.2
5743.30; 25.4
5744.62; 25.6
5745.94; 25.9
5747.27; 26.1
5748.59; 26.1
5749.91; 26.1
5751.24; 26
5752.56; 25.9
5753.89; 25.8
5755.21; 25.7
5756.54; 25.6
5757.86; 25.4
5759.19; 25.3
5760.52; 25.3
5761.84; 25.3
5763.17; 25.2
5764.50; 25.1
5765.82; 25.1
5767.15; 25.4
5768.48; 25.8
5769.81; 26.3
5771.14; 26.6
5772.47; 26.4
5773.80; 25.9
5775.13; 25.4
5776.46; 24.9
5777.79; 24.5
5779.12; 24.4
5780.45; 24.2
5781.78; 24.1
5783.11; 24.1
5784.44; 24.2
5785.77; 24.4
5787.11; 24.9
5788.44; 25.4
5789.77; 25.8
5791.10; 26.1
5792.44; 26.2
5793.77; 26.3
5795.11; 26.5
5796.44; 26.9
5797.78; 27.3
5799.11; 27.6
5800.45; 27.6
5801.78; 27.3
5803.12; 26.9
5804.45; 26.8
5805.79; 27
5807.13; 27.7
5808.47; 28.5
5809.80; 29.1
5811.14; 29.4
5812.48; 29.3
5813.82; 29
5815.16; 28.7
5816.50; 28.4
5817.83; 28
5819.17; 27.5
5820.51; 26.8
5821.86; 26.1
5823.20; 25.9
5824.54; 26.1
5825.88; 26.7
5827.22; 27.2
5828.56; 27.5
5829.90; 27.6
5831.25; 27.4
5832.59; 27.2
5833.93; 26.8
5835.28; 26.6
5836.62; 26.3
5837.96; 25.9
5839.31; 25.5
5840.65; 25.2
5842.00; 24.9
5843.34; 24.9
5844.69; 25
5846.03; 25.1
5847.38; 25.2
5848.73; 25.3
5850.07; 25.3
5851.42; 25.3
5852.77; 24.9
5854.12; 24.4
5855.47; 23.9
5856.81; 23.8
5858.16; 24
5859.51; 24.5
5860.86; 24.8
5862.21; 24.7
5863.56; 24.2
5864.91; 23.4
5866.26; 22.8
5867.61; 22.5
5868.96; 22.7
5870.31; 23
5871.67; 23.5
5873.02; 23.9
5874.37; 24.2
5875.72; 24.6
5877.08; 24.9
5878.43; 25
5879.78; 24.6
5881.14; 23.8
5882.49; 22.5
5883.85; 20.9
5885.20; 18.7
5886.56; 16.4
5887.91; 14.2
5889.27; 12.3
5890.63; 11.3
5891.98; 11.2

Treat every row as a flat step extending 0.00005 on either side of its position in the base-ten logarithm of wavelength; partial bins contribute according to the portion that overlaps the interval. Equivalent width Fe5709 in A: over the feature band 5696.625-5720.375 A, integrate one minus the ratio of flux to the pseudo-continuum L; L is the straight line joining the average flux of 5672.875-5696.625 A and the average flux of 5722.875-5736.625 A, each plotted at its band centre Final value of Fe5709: 1.1 A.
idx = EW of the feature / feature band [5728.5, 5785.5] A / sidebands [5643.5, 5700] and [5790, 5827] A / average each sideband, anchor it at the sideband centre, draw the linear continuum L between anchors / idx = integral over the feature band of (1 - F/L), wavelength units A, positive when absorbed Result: 2.5 A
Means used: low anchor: 24.5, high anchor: 27.4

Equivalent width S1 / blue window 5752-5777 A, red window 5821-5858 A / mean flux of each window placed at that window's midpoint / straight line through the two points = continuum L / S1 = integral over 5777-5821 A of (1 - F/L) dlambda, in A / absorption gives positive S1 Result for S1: -1.75 A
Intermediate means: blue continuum 25.6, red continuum 25.8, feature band 26.7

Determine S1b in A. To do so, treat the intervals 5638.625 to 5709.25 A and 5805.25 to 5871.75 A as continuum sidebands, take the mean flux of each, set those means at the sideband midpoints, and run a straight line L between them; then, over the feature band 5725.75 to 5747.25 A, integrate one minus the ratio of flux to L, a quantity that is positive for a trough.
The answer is 0.2 A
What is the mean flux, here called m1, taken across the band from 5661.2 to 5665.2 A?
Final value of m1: 23.7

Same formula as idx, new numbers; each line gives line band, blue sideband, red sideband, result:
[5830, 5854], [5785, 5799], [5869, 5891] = -2.6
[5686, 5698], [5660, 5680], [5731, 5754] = -0.2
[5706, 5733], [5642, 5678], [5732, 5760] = 0.7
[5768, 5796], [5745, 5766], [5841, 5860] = 0.0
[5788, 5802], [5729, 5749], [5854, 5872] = -1.3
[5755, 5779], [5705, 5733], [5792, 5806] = 0.4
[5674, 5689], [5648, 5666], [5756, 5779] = -0.7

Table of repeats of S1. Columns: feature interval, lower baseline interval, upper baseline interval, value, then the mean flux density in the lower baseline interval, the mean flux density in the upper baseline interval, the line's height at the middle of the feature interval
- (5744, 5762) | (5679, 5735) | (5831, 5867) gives -0.77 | 24.5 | 25.1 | 24.7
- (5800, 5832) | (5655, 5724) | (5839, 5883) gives -4.35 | 24.3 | 24.3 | 24.3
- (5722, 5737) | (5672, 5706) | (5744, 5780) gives 0.33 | 24.9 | 25.6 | 25.3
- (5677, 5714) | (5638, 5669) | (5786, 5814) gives 0.63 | 24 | 27.1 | 24.9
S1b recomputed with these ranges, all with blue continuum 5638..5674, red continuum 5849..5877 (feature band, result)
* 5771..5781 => -0.5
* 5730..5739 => 0.0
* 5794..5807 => -1.7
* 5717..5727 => -0.5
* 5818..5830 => -1.4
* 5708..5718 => 0.3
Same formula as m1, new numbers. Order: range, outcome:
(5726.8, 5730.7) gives 25.2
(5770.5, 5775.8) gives 26.1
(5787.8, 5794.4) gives 26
